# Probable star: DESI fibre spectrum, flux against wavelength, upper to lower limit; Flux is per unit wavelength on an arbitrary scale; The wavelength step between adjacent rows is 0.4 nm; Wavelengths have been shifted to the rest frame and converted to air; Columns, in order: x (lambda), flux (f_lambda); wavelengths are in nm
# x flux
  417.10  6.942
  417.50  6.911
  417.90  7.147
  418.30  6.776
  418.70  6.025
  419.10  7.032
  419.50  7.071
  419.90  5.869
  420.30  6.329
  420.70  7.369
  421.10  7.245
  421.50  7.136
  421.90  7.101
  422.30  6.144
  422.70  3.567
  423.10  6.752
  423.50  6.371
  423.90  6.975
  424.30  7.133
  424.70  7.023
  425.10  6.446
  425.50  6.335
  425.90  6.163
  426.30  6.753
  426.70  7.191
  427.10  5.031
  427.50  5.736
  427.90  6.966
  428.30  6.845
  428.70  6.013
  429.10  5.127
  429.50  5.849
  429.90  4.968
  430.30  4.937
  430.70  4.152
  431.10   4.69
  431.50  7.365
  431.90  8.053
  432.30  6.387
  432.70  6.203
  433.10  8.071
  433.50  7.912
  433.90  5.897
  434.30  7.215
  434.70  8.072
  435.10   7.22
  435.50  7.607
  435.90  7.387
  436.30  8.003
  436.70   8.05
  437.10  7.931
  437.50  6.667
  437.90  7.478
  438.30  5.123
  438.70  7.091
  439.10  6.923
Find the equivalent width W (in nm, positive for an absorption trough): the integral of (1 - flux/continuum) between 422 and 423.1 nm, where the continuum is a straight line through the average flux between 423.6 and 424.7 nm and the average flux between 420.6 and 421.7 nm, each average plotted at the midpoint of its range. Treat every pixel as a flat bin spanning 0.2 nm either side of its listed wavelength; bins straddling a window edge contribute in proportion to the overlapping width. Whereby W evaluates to 0.27 nm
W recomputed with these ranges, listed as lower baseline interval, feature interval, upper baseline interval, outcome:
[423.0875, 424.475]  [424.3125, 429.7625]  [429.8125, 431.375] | -0.418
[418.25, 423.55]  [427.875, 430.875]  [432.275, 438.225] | 0.615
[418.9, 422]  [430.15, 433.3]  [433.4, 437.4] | 0.472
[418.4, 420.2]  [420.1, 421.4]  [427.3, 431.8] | -0.121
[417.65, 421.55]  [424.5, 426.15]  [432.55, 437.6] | 0.123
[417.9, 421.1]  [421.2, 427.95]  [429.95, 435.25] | 0.260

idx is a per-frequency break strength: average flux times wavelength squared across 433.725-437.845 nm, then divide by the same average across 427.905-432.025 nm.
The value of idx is 1.31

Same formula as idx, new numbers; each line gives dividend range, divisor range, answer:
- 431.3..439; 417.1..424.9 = 1.17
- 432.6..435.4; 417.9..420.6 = 1.18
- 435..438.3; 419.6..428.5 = 1.21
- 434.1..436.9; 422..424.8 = 1.29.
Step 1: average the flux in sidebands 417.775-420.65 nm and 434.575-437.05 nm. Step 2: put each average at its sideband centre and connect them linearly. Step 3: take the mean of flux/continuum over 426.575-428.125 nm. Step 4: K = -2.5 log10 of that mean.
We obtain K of 0.16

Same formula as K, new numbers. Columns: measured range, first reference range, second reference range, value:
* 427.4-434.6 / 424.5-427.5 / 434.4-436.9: 0.13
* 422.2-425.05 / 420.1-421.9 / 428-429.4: 0.07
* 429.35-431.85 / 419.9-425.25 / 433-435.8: 0.29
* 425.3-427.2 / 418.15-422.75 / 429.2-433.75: 0.00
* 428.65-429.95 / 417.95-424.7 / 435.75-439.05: 0.25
